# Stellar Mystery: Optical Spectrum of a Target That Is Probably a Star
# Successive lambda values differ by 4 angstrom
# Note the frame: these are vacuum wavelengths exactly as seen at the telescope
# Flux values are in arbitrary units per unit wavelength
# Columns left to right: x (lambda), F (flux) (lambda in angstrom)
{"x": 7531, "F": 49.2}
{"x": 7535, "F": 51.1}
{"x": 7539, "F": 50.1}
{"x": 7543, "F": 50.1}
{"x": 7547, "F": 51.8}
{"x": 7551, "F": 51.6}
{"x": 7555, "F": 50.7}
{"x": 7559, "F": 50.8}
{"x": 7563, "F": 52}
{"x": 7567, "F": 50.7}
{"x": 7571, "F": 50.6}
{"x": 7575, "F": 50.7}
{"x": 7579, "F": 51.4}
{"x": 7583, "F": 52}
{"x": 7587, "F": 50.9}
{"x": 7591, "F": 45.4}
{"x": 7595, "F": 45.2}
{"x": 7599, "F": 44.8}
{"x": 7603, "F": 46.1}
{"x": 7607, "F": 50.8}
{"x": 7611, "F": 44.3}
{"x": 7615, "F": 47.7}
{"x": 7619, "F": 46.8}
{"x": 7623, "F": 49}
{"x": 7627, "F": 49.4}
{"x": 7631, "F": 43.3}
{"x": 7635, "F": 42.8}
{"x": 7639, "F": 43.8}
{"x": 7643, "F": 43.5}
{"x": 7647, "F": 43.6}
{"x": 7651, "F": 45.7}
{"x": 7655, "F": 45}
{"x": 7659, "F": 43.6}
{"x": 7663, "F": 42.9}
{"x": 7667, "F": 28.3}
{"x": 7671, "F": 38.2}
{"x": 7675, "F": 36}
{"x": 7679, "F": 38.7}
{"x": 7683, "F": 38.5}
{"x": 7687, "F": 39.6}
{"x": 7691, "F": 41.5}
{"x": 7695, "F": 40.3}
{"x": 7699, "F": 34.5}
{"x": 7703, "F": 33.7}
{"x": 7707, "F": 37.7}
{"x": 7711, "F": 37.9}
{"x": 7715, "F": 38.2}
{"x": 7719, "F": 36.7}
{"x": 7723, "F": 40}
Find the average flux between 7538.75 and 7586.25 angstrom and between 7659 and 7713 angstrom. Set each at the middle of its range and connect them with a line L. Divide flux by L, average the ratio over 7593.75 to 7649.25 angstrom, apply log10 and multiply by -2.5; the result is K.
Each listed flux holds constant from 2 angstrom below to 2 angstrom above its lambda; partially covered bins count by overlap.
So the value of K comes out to -0.03 mag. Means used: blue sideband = 51.1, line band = 45.8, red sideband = 37.7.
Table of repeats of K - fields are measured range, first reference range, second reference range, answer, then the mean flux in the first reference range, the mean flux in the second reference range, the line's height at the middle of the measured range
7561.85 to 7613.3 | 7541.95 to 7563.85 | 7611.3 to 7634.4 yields 0.005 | 51.2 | 46.8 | 49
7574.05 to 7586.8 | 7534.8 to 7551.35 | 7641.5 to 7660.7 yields -0.060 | 50.9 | 44.3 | 48.6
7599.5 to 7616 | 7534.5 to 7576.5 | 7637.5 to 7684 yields -0.027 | 50.9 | 40.7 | 45.8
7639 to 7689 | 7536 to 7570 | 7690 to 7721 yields 0.019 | 51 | 37.4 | 41.1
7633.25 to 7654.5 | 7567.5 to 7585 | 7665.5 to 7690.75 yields -0.056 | 51.1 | 37.1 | 41.8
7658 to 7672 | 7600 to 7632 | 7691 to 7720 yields 0.108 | 47.2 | 37.3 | 41.8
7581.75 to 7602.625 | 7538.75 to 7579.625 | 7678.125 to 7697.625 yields 0.016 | 51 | 39.6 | 48.1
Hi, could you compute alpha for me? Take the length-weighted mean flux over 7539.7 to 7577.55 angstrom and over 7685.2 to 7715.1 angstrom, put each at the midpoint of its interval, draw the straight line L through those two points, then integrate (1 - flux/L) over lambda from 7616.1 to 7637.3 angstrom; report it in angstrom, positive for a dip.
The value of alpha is -0.8 angstrom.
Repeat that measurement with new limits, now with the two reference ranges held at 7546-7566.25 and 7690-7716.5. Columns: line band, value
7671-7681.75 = 0.7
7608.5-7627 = -0.7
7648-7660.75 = -0.8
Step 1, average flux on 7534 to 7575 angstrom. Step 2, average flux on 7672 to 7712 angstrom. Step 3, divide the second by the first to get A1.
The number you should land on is 0.7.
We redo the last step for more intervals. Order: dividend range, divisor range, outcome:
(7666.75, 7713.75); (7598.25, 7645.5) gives 0.81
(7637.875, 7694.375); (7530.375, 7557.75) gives 0.80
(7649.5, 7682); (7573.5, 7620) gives 0.83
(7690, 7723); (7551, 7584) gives 0.74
